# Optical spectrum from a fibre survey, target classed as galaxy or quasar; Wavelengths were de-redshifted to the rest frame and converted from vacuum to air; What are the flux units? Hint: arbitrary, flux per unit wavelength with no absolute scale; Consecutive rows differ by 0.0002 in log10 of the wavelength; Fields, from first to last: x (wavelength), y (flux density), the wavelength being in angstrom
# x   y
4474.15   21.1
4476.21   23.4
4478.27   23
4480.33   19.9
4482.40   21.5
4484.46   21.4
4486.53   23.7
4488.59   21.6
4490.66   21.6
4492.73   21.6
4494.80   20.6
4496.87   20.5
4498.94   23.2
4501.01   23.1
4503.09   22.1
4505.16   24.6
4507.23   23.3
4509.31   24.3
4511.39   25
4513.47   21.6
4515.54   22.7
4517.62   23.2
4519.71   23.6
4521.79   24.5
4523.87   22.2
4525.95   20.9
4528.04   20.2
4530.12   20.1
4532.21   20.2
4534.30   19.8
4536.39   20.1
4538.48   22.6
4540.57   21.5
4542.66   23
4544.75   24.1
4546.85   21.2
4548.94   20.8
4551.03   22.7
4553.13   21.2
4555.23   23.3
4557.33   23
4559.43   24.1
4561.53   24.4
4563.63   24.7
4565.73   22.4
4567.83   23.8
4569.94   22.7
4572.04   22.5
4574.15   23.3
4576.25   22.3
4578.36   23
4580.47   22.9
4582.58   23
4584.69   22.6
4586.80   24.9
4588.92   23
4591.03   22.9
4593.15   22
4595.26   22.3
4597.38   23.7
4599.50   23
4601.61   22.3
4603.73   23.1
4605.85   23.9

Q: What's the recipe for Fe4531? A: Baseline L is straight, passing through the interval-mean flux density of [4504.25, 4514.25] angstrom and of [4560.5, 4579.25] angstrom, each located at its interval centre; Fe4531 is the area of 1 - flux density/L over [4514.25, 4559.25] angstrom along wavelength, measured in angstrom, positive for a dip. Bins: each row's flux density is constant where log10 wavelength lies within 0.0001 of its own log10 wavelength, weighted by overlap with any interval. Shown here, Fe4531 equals 3.0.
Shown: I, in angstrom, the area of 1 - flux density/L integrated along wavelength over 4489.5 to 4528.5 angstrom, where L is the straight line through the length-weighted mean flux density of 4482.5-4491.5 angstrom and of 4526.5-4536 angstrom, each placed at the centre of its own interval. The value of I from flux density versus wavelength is -2.9 angstrom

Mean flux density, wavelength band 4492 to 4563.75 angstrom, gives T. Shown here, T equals 22.4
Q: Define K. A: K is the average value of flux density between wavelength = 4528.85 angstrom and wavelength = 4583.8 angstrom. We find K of 22.4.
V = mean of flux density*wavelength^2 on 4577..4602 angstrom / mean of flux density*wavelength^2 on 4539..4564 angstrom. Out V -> 1.0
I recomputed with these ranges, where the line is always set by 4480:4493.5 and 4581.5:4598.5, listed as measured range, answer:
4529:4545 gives 0.77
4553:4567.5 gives -0.51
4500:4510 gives -0.69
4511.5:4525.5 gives -0.57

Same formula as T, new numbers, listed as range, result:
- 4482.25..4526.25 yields 22.6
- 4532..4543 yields 21.2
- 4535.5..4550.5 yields 22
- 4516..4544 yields 21.7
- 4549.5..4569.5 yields 23.2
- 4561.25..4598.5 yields 23.1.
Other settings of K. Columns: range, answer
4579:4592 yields 23.2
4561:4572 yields 23.5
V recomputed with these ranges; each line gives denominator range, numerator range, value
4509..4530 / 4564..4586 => 1.04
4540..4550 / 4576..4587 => 1.06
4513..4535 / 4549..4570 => 1.08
